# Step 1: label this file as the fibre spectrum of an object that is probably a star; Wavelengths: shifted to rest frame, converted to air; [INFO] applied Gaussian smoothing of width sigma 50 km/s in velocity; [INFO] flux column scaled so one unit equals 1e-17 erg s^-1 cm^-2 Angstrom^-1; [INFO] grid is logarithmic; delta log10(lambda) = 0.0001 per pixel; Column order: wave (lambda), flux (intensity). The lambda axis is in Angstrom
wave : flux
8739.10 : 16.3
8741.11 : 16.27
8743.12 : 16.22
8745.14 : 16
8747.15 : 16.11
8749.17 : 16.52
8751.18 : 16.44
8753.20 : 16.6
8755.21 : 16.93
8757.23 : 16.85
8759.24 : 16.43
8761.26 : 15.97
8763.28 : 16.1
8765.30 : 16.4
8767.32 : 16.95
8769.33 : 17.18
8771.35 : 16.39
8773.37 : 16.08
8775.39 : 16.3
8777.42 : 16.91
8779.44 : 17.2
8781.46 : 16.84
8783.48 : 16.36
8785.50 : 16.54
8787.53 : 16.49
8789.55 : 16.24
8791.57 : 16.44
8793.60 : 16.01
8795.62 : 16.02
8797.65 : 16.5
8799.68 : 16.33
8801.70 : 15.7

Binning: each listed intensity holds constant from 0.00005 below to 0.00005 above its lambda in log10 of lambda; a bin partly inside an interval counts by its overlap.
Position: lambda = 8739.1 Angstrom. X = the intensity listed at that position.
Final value 16.3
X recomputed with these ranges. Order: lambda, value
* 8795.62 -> 16.02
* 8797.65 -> 16.5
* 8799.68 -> 16.33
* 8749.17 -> 16.52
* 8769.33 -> 17.18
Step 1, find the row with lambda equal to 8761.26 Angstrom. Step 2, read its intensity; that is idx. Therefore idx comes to 15.97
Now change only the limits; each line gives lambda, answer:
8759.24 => 16.43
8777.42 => 16.91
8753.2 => 16.6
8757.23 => 16.85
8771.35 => 16.39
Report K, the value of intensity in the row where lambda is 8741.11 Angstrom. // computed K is 16.27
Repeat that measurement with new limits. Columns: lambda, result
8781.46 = 16.84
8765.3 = 16.4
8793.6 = 16.01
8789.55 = 16.24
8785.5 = 16.54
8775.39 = 16.3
